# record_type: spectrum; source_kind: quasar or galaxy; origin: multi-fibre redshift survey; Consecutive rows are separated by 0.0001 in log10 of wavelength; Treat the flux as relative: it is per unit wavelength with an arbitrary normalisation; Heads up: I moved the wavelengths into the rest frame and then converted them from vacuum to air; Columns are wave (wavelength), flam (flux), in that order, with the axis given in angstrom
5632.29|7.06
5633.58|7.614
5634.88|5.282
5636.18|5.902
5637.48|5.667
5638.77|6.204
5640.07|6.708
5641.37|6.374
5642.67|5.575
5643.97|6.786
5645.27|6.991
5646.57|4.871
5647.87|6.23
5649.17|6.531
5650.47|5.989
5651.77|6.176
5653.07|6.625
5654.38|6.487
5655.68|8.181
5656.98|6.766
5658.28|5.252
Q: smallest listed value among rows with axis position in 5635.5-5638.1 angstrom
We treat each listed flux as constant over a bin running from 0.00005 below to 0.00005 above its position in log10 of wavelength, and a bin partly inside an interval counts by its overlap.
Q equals 5.667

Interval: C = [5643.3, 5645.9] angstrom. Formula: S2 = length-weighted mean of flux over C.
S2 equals 6.88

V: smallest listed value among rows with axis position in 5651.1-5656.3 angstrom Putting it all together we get 6.176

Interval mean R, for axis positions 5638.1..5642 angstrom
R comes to 6.43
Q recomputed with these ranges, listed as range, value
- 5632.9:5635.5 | 5.282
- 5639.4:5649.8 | 4.871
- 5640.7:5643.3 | 5.575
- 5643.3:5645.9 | 6.786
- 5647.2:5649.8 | 6.23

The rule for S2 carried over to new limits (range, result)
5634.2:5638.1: 5.62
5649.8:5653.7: 6.27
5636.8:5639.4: 5.95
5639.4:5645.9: 6.48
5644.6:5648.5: 6.03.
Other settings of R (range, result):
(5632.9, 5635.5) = 6.48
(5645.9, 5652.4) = 5.96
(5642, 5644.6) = 6.17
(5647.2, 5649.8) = 6.37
